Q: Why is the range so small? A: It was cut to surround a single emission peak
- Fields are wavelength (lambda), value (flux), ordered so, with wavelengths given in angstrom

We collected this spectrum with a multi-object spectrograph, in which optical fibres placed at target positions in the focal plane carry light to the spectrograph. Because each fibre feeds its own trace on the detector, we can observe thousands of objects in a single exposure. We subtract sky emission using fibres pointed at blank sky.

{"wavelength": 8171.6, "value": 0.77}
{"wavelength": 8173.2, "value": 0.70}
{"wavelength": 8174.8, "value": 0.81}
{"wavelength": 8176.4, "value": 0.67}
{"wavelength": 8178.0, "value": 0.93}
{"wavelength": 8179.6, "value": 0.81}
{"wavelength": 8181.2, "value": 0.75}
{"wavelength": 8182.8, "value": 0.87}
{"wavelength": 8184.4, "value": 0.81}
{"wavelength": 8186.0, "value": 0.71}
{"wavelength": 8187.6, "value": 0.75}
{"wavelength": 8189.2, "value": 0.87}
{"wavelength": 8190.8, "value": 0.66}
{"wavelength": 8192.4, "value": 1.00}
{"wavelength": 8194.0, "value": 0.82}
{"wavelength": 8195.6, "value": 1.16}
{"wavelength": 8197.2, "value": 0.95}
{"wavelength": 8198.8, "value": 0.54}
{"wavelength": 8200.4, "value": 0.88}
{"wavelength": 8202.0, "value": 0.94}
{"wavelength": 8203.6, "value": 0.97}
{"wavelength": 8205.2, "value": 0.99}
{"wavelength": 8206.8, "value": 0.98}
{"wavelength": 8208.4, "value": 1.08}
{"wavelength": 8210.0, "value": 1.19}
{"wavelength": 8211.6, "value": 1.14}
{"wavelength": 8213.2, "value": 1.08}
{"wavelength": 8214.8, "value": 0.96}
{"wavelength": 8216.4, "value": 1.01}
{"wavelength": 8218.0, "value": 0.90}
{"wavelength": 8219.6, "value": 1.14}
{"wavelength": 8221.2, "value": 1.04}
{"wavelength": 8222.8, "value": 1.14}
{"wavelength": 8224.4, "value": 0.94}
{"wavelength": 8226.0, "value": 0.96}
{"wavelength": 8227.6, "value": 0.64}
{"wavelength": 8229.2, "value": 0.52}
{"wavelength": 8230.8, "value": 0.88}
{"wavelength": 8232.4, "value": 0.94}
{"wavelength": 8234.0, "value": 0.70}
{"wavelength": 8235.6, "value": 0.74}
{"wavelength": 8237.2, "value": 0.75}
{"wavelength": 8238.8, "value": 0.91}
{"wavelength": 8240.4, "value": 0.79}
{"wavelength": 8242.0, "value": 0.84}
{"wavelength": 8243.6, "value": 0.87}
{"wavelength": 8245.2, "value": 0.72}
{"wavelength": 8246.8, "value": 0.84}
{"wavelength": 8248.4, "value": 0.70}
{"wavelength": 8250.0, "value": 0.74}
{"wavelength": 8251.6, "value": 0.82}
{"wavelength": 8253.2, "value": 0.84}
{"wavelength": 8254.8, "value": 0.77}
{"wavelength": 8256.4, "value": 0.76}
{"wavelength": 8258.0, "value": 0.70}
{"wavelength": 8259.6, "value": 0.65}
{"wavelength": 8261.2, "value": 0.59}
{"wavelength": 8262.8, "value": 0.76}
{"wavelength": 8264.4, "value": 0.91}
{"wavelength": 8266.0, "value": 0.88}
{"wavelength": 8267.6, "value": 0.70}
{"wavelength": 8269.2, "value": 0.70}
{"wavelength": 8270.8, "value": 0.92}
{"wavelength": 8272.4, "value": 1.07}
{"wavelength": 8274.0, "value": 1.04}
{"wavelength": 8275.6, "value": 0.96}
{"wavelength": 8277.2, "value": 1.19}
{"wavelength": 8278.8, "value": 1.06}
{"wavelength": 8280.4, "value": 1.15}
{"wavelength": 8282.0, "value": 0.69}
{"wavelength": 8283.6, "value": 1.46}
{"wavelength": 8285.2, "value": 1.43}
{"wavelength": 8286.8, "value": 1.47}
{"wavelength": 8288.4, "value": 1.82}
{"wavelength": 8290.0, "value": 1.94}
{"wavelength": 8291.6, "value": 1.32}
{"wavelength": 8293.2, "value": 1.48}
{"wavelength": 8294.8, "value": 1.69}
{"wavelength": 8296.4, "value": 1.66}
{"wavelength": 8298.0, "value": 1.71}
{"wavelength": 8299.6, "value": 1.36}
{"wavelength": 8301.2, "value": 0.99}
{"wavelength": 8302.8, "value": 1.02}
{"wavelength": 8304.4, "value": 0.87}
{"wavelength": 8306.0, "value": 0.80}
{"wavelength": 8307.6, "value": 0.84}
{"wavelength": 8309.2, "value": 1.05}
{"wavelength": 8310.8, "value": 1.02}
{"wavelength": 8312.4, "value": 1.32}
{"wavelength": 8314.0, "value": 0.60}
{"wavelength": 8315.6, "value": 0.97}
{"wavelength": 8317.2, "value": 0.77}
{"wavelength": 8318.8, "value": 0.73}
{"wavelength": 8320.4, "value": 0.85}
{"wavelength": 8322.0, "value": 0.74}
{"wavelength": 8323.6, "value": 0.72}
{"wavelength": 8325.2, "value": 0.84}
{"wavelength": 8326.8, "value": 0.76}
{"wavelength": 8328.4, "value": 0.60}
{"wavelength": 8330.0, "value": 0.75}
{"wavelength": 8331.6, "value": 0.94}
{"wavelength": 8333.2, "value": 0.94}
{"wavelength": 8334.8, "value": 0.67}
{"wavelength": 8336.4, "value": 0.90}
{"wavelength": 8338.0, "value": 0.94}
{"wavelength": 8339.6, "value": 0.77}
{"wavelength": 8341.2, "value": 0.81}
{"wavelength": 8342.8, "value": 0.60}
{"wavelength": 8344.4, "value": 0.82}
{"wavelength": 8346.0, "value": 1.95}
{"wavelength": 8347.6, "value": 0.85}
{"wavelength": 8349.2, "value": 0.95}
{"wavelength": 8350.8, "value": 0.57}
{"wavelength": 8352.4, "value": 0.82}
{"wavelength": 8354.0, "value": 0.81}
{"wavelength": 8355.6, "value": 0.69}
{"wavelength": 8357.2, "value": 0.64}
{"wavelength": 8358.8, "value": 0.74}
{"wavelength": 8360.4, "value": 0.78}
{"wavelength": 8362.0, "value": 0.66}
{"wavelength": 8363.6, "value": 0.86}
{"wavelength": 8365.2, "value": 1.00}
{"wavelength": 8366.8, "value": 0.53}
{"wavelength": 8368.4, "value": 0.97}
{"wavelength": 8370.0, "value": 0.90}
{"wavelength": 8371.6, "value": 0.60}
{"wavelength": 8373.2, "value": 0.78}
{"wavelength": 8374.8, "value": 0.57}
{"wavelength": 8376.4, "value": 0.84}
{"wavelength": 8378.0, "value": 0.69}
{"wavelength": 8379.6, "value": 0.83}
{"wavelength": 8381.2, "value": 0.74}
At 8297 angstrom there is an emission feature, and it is [O III] 5007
